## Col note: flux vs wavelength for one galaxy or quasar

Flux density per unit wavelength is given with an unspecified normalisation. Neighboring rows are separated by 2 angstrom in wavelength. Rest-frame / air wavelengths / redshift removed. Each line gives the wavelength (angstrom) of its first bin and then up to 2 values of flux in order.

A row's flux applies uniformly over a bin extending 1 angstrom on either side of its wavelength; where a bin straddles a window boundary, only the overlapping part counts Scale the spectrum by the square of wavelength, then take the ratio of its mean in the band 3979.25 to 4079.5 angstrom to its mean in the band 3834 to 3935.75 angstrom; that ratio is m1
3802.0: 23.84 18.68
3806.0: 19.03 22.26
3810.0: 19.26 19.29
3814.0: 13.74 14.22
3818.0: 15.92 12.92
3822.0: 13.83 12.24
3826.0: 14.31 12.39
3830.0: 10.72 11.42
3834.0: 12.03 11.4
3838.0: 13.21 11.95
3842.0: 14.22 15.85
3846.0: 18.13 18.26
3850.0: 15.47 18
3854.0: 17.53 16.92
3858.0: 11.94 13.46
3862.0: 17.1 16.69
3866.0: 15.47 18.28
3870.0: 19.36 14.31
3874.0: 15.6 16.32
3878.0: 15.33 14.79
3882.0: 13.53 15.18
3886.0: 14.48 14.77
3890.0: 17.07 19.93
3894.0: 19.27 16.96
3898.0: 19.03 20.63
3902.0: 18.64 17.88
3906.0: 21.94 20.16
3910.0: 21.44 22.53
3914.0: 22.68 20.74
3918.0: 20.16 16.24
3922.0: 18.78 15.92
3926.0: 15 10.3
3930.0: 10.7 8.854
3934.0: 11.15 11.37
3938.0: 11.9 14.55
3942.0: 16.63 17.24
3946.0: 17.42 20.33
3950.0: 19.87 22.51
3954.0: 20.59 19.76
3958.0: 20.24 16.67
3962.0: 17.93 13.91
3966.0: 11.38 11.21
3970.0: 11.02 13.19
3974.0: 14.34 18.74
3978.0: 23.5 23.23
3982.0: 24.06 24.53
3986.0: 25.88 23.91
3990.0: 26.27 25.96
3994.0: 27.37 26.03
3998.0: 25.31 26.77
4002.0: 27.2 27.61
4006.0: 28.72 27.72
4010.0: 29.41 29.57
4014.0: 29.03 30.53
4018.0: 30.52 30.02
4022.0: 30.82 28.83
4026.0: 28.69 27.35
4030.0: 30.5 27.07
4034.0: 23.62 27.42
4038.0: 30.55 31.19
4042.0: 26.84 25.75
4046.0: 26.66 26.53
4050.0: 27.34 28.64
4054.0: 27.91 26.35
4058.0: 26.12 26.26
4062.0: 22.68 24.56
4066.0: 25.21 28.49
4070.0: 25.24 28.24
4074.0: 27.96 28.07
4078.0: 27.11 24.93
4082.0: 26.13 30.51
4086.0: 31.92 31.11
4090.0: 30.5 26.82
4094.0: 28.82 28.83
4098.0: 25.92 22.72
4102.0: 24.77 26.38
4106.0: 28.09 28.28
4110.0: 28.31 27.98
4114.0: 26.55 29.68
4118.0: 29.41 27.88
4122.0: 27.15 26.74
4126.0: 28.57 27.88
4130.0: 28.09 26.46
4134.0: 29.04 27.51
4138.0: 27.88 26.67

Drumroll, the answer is 1.8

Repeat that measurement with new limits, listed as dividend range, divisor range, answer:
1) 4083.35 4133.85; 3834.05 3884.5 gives 2.05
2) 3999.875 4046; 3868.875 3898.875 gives 1.87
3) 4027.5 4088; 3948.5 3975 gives 1.74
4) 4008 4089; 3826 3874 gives 2.06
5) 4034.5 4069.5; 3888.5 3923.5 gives 1.48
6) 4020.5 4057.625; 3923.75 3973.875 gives 1.92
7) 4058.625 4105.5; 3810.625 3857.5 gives 2.11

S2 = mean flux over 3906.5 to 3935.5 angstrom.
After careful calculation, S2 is 16.8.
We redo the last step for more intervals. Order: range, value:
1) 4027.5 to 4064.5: 27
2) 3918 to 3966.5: 15.9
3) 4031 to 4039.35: 27.3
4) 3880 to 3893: 15.7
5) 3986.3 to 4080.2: 27.4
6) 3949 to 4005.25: 21.1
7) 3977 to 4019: 26.8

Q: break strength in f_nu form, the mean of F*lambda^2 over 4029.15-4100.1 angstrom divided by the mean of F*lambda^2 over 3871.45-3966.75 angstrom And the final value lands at 1.7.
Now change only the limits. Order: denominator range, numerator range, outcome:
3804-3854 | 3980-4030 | 1.99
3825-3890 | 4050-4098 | 2.04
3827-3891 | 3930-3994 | 1.27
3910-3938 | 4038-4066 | 1.81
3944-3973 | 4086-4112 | 1.76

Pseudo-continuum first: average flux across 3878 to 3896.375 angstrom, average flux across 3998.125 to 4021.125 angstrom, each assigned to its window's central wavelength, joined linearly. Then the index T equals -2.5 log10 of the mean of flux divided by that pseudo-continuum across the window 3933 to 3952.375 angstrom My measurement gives 0.337 mag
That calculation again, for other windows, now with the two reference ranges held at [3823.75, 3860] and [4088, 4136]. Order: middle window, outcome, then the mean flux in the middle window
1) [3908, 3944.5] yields 0.15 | 16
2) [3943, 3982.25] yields 0.14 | 17.7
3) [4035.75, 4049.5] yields -0.15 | 27.9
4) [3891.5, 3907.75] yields -0.13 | 19.3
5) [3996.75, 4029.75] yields -0.25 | 28.7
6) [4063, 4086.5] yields -0.06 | 27.3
